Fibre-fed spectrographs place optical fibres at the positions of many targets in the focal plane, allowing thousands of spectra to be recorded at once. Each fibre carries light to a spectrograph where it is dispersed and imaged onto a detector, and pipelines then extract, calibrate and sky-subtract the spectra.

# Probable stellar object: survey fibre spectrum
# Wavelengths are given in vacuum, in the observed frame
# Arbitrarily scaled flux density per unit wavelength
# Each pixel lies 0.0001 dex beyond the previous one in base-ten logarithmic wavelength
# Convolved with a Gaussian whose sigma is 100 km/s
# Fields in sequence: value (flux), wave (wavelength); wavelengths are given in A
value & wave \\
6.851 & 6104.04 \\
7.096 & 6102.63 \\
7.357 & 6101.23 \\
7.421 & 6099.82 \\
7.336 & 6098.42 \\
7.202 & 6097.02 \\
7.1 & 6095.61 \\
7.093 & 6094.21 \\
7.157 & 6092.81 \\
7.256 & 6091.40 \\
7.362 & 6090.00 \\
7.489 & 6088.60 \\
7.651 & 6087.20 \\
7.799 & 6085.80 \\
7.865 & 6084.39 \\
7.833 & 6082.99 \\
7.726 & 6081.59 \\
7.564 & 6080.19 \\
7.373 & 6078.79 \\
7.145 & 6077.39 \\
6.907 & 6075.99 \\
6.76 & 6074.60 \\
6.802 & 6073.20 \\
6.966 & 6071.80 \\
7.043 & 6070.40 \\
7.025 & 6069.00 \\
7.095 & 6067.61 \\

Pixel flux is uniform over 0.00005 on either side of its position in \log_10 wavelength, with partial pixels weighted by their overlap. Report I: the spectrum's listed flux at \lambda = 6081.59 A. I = 7.726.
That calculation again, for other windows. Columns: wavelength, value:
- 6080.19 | 7.564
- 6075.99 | 6.907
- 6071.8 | 6.966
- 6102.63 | 7.096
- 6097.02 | 7.202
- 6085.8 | 7.799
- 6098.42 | 7.336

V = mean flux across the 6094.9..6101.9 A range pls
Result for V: 7.28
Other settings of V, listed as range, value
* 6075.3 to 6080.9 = 7.25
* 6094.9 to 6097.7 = 7.14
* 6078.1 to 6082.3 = 7.56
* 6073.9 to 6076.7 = 6.85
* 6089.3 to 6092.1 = 7.32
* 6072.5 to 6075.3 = 6.8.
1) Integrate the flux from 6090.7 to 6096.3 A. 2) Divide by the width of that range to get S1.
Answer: 7.15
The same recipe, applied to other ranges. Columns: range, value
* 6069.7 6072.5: 6.99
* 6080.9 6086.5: 7.8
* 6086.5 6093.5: 7.38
